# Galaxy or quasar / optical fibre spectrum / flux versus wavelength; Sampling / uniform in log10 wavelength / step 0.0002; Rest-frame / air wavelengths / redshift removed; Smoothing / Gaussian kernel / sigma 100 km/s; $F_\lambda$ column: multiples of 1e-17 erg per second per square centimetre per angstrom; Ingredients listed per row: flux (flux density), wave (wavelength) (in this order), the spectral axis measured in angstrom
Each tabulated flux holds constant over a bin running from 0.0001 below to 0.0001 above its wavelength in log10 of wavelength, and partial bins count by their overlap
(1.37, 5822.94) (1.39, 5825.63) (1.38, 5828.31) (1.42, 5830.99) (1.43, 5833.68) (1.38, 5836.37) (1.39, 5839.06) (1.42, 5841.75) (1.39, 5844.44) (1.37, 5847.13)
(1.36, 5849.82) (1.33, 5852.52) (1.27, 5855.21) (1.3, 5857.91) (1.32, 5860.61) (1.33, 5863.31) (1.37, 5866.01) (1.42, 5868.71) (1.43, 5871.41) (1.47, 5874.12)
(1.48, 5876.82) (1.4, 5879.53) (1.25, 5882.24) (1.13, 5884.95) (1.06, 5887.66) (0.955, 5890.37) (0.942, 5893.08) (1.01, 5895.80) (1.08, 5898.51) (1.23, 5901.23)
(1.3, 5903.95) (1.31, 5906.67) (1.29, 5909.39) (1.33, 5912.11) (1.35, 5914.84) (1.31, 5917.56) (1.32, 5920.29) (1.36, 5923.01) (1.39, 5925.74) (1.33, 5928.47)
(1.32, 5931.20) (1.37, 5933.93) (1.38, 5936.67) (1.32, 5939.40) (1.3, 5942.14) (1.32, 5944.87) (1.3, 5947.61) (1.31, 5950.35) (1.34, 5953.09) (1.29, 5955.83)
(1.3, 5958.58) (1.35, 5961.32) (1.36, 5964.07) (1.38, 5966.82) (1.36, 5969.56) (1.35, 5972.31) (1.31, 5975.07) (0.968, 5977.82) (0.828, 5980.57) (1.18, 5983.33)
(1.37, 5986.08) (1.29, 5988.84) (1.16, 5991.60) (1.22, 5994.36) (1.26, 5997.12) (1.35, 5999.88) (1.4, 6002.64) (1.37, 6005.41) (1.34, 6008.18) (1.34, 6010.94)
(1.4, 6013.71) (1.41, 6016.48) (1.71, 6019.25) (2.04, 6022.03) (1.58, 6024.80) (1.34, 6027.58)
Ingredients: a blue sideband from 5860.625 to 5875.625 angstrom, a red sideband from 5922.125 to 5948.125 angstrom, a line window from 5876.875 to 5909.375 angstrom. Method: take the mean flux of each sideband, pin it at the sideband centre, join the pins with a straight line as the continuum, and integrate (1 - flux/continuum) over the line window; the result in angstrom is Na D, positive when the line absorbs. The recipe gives 4.9 angstrom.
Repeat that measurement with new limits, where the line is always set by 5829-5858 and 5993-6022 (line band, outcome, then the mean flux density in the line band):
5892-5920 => 3.3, 1.22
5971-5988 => 2.8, 1.17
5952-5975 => 1.0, 1.34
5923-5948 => 1.0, 1.34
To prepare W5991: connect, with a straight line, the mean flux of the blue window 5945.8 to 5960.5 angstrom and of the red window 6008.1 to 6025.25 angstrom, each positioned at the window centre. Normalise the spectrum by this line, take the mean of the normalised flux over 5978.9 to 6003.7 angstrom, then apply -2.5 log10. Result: 0.19 mag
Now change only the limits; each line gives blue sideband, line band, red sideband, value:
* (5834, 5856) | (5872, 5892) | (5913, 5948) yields 0.087 mag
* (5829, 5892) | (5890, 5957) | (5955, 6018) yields 0.029 mag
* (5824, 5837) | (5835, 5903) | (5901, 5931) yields 0.068 mag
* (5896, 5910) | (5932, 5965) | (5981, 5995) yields -0.093 mag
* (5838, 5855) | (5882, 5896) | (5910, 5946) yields 0.279 mag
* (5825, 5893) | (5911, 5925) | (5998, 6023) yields 0.038 mag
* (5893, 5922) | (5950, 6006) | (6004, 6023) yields 0.115 mag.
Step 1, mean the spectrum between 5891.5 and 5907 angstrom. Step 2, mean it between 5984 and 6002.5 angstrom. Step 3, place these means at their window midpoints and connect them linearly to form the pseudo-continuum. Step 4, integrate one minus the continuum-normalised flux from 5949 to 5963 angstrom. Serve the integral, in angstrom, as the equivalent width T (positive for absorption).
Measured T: -1.12 angstrom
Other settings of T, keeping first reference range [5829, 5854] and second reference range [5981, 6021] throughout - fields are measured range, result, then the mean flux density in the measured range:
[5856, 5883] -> 0.0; 1.38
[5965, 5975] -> -0.1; 1.36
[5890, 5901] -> 2.8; 1.02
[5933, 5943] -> 0.1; 1.34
